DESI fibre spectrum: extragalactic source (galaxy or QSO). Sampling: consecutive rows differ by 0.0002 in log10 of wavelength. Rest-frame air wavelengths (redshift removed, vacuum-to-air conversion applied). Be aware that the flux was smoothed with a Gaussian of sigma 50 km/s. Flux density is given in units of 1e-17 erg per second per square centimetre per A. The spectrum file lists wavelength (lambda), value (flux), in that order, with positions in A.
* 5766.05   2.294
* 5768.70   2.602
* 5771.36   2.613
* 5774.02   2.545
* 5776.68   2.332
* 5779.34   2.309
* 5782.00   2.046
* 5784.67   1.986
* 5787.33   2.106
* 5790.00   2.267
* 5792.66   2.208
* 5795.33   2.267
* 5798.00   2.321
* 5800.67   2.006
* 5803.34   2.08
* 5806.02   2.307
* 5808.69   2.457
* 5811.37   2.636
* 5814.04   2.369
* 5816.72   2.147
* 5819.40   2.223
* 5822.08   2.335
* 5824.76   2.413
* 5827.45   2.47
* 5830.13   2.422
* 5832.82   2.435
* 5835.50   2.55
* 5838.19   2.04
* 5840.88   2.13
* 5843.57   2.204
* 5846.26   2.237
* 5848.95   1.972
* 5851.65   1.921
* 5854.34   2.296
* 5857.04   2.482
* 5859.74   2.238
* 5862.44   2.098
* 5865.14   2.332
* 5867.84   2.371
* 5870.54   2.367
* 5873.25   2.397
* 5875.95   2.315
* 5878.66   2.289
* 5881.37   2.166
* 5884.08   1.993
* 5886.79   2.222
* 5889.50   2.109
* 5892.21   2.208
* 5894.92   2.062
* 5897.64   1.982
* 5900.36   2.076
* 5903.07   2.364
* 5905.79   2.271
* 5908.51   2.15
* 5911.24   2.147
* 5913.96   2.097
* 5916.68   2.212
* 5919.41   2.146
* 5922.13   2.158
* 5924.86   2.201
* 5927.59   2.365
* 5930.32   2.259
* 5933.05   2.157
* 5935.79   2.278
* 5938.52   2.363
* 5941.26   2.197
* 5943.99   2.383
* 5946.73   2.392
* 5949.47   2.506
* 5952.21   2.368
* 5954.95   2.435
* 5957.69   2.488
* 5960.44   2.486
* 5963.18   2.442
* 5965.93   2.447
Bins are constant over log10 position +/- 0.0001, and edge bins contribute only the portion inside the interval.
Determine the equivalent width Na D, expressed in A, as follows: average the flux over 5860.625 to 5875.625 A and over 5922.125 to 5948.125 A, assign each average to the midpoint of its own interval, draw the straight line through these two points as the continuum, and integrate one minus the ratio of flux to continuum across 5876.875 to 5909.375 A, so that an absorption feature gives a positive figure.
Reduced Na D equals 2.0 A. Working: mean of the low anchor 2.31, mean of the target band 2.16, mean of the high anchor 2.28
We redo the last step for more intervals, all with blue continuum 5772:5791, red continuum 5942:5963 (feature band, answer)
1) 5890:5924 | 3.2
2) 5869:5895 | 1.4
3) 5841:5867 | 1.4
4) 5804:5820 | -0.5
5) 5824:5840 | -0.6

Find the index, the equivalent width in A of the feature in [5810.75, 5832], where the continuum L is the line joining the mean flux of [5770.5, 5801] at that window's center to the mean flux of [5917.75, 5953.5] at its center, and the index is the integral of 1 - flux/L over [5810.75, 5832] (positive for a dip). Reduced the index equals -1.0 A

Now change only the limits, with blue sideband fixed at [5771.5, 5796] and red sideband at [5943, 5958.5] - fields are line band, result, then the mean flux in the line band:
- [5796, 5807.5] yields 0.4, 2.19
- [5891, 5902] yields 1.3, 2.09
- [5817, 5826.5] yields -0.1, 2.31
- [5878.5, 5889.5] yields 1.0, 2.15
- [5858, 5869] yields 0.3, 2.27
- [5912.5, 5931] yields 1.5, 2.2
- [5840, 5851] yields 0.9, 2.12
